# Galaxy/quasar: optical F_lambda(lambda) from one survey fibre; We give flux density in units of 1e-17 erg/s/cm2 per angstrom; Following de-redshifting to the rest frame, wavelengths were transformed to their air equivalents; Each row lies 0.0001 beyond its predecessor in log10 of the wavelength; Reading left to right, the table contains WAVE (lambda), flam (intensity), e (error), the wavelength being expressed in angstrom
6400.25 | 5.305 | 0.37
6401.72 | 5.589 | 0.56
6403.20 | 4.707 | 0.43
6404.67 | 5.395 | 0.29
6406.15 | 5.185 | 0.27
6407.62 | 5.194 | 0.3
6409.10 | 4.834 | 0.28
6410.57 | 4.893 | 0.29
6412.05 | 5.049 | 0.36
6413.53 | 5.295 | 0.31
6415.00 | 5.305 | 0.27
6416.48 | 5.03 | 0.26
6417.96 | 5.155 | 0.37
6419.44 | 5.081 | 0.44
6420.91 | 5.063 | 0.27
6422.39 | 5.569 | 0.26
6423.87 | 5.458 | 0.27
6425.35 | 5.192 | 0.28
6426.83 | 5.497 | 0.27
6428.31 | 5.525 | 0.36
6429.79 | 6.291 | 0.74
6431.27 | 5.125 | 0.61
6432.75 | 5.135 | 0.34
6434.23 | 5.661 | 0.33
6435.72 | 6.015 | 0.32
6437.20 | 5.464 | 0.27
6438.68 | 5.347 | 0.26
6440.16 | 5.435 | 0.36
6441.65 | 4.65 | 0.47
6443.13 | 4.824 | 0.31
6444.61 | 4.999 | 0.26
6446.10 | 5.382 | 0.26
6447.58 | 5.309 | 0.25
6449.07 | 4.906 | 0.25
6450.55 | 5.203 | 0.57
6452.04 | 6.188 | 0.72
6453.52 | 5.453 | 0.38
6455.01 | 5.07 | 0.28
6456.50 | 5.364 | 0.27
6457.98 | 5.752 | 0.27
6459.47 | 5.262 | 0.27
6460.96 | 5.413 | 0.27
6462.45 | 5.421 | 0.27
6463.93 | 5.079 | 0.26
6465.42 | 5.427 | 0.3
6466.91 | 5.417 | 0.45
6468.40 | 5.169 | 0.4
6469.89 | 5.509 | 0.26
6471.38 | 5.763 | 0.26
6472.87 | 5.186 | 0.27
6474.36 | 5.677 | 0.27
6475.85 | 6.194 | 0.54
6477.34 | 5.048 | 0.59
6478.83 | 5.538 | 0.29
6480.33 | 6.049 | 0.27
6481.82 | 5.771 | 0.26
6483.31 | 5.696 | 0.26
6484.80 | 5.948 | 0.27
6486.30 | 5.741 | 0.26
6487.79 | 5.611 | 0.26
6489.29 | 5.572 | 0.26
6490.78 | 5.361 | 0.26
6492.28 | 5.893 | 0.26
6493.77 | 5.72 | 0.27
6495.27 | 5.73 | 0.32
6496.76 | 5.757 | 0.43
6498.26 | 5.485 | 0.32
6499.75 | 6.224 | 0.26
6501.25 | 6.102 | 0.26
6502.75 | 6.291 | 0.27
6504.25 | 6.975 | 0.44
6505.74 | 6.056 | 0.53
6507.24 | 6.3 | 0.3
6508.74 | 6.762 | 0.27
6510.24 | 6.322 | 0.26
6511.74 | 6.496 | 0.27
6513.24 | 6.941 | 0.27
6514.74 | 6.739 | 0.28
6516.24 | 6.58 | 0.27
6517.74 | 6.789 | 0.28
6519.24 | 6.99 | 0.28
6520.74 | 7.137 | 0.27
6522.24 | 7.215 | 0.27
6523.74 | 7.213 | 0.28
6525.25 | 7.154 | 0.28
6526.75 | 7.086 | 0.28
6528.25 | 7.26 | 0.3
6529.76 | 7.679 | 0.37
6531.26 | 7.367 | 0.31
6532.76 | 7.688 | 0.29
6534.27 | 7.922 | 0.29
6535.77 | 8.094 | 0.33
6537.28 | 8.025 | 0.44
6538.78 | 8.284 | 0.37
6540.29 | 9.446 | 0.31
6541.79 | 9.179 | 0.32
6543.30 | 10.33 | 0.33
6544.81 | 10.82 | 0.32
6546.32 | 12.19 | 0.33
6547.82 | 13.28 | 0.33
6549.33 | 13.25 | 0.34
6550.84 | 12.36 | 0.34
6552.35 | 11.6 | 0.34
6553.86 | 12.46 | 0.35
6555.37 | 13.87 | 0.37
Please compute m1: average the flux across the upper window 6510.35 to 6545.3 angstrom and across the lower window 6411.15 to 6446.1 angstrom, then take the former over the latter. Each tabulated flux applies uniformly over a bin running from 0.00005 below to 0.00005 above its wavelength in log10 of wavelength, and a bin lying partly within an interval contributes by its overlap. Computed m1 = 1.5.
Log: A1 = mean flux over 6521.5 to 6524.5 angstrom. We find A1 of 7.2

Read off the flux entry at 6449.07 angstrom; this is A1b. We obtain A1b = 4.906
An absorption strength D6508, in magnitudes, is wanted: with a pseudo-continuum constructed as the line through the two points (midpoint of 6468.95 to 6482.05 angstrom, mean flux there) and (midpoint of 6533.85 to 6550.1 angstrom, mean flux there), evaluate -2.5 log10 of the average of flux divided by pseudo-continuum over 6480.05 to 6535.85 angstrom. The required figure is 0.19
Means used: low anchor 5.62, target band 6.51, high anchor 10.1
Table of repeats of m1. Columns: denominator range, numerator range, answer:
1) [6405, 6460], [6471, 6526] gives 1.16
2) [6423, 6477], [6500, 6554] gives 1.52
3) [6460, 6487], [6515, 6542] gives 1.36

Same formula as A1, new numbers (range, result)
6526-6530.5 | 7.34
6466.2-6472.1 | 5.46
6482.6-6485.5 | 5.83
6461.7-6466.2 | 5.31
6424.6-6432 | 5.53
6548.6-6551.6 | 12.8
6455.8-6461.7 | 5.45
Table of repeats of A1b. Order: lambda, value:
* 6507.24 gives 6.3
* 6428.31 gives 5.525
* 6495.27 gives 5.73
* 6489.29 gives 5.572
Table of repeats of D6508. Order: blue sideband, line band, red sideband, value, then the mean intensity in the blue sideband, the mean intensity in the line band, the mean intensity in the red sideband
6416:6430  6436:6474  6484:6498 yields 0.04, 5.36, 5.33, 5.69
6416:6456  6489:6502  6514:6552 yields 0.27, 5.34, 5.77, 8.68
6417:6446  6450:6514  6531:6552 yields 0.27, 5.34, 5.77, 9.97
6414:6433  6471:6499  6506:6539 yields 0.14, 5.35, 5.67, 7.15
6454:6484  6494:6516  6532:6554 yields 0.24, 5.49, 6.29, 10.3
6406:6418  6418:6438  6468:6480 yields -0.05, 5.1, 5.46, 5.54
